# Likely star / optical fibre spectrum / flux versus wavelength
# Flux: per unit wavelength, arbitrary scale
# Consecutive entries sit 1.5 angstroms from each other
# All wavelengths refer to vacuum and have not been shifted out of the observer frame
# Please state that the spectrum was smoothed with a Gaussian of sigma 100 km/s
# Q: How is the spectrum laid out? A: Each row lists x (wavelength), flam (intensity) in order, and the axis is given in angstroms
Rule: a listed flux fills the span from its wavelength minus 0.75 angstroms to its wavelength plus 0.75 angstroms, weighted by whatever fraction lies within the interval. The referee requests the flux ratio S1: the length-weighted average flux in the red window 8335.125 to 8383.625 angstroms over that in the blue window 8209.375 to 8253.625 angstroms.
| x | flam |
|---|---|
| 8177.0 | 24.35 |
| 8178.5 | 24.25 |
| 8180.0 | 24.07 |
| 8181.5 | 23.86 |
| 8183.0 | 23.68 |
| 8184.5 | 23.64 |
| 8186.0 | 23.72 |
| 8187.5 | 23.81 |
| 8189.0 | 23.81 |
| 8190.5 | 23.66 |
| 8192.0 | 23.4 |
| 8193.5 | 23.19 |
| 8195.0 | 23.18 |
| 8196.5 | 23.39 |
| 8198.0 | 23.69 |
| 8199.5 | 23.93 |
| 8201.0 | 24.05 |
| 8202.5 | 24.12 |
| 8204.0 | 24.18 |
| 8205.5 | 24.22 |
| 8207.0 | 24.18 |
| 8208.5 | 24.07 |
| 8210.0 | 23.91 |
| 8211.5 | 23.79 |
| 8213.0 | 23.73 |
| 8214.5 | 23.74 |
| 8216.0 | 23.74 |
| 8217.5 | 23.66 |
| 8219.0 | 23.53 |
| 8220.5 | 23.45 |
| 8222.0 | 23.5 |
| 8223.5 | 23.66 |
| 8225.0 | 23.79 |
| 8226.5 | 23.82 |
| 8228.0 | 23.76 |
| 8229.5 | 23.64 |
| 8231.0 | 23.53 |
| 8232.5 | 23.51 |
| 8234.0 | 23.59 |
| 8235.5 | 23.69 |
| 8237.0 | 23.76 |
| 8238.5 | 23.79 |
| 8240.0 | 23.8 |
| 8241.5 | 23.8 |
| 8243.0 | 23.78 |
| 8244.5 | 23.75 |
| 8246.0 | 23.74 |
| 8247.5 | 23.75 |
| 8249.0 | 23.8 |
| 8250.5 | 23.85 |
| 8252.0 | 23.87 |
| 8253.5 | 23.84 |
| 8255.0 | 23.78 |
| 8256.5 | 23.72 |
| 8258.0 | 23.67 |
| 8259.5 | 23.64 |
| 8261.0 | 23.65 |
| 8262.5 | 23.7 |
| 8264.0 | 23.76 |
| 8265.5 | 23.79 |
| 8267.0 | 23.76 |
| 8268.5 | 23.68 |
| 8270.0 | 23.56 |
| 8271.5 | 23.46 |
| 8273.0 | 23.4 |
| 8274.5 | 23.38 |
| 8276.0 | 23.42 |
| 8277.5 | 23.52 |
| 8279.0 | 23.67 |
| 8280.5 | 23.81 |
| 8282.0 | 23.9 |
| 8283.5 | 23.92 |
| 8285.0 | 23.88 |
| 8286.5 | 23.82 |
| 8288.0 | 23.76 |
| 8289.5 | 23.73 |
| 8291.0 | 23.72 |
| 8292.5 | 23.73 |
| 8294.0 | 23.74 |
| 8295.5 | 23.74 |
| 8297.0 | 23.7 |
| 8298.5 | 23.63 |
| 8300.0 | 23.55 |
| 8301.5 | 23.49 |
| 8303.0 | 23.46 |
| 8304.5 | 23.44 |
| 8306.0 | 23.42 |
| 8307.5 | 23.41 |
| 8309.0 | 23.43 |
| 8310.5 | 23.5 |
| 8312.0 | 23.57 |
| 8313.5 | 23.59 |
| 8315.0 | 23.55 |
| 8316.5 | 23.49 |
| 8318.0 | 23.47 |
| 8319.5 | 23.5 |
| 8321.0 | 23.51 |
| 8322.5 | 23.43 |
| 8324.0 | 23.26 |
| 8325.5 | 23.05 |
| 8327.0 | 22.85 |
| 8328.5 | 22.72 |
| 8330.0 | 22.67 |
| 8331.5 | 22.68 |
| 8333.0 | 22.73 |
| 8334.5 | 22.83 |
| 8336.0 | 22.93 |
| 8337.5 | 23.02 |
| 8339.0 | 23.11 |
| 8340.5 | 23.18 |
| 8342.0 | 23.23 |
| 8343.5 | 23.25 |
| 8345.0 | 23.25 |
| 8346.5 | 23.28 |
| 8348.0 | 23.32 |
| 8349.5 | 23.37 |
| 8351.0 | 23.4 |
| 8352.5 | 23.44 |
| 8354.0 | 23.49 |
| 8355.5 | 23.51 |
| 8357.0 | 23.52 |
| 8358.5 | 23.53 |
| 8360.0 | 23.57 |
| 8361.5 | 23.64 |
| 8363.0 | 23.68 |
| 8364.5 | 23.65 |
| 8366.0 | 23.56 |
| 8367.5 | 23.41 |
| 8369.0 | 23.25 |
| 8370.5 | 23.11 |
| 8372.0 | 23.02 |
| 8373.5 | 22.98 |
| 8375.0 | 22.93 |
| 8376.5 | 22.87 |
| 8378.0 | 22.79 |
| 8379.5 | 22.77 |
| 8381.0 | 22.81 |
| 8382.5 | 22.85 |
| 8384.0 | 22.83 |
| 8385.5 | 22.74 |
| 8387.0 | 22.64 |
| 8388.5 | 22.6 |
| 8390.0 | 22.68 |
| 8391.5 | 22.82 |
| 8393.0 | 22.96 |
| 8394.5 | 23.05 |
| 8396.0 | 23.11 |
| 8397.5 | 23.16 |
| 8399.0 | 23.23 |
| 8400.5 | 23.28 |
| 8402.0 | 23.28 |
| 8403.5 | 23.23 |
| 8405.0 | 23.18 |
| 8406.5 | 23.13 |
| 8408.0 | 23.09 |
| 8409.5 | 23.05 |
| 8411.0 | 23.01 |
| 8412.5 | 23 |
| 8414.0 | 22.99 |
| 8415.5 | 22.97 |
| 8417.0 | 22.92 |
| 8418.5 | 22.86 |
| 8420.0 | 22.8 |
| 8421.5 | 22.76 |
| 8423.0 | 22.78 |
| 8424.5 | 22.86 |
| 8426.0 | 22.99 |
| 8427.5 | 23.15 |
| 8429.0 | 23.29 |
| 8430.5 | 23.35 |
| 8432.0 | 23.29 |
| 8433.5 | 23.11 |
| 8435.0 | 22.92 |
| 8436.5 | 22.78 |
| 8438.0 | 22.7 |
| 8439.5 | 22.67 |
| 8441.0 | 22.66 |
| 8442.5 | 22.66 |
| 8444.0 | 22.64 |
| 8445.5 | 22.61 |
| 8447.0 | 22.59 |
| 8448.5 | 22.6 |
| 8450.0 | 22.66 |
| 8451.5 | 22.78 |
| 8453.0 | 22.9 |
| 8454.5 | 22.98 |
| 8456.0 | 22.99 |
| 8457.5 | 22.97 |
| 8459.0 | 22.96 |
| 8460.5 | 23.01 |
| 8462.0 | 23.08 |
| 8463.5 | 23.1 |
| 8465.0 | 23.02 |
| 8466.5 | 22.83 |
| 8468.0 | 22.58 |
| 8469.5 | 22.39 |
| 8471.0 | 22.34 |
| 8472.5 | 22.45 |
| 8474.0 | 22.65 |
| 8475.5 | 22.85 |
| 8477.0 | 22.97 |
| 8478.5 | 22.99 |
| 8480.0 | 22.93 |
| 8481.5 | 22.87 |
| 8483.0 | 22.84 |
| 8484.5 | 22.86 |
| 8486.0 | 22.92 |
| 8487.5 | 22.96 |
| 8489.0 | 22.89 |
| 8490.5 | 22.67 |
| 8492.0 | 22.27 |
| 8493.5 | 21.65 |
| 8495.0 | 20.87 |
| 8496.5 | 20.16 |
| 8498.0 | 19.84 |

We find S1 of 0.98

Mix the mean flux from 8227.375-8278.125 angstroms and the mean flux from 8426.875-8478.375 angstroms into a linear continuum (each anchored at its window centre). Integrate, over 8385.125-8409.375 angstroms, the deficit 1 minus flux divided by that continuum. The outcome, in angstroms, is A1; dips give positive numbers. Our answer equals 0.1 angstroms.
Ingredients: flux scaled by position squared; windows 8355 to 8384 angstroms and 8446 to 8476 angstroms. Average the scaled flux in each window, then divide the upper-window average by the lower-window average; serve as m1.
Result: 1.00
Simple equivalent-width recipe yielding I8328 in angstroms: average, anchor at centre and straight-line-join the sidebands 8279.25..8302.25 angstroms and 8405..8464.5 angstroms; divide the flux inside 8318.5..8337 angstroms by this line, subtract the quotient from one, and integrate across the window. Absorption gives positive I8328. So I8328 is 0.4 angstroms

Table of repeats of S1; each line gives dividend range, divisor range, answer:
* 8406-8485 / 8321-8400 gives 0.99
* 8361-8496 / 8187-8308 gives 0.97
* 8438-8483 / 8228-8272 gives 0.96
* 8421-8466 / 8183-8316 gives 0.97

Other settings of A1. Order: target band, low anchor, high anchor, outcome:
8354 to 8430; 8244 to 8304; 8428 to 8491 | 0.23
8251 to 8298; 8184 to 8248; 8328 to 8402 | -0.42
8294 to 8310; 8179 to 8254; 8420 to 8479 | -0.08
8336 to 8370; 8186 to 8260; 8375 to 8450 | -0.30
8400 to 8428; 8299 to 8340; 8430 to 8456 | -0.12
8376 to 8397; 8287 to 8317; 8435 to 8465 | 0.29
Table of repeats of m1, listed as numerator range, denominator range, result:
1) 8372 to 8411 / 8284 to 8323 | 0.99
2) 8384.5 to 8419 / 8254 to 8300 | 1.00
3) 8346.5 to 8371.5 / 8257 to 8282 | 1.01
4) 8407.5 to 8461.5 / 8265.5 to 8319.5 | 1.00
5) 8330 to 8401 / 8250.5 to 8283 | 1.00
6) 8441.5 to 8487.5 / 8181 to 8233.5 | 1.02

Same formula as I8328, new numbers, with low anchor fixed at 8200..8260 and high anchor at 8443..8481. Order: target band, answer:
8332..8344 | 0.2 angstroms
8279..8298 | -0.2 angstroms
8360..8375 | -0.1 angstroms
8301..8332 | 0.1 angstroms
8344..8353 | 0.0 angstroms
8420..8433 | -0.1 angstroms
